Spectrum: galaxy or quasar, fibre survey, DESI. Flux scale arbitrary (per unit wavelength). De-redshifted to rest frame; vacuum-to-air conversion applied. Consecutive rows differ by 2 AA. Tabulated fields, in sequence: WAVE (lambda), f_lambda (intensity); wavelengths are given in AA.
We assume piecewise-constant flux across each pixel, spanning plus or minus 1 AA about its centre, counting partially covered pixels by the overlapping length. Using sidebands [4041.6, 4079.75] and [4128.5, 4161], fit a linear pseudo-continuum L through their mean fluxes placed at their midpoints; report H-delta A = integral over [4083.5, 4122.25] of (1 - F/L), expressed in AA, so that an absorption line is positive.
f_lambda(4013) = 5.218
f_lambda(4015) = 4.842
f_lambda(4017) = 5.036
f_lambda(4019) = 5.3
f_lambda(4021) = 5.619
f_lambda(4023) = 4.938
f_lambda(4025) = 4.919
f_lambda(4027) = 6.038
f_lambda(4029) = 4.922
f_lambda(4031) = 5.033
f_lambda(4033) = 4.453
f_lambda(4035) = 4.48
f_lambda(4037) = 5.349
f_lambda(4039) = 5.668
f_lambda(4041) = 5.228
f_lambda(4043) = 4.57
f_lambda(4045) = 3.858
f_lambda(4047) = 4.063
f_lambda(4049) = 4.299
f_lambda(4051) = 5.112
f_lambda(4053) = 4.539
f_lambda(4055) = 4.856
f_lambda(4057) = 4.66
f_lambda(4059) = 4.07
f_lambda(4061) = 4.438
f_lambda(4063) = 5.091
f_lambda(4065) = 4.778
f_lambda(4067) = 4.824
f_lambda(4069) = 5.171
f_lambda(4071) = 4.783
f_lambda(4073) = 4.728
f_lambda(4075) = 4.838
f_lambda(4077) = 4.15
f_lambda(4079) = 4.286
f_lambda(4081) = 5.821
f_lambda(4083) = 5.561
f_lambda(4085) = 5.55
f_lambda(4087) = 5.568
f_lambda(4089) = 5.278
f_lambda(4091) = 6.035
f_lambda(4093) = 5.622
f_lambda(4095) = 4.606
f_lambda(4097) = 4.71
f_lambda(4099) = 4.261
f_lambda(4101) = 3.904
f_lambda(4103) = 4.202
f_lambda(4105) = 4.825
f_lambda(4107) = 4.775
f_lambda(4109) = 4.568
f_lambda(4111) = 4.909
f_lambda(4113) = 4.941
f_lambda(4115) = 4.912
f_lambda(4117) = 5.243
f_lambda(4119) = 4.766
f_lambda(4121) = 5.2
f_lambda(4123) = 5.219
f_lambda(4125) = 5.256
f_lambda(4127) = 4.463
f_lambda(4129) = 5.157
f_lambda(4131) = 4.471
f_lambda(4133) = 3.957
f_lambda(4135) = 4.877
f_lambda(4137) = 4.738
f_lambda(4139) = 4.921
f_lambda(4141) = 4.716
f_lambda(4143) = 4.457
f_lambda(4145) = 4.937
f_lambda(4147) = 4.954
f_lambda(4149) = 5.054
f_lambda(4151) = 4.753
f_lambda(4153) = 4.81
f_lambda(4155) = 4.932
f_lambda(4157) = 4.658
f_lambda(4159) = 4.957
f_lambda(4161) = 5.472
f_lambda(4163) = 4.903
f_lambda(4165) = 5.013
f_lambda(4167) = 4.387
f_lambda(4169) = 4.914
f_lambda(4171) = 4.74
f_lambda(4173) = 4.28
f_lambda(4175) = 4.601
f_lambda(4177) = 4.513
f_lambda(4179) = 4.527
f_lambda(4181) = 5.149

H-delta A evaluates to -2.2 AA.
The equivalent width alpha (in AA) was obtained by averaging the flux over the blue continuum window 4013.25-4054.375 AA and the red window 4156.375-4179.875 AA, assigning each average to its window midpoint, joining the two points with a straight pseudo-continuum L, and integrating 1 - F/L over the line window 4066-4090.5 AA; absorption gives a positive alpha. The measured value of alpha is -1.03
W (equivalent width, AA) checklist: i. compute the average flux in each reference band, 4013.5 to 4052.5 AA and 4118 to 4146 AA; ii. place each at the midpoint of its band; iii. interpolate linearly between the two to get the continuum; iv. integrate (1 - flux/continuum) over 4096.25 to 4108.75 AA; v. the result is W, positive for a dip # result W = 1.0 AA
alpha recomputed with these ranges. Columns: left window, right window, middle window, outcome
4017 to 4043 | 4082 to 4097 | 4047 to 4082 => 3.8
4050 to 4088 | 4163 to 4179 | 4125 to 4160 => -0.4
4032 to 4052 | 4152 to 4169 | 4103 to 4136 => 0.0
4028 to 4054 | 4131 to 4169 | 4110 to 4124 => -0.7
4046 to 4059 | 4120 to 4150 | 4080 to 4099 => -2.8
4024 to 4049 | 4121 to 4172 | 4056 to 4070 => 0.4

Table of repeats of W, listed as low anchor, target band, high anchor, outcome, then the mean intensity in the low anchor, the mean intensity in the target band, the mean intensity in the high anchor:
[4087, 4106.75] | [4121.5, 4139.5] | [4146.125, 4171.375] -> 0.3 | 4.86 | 4.79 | 4.89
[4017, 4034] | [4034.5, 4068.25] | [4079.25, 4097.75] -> 3.4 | 5.15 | 4.71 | 5.38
